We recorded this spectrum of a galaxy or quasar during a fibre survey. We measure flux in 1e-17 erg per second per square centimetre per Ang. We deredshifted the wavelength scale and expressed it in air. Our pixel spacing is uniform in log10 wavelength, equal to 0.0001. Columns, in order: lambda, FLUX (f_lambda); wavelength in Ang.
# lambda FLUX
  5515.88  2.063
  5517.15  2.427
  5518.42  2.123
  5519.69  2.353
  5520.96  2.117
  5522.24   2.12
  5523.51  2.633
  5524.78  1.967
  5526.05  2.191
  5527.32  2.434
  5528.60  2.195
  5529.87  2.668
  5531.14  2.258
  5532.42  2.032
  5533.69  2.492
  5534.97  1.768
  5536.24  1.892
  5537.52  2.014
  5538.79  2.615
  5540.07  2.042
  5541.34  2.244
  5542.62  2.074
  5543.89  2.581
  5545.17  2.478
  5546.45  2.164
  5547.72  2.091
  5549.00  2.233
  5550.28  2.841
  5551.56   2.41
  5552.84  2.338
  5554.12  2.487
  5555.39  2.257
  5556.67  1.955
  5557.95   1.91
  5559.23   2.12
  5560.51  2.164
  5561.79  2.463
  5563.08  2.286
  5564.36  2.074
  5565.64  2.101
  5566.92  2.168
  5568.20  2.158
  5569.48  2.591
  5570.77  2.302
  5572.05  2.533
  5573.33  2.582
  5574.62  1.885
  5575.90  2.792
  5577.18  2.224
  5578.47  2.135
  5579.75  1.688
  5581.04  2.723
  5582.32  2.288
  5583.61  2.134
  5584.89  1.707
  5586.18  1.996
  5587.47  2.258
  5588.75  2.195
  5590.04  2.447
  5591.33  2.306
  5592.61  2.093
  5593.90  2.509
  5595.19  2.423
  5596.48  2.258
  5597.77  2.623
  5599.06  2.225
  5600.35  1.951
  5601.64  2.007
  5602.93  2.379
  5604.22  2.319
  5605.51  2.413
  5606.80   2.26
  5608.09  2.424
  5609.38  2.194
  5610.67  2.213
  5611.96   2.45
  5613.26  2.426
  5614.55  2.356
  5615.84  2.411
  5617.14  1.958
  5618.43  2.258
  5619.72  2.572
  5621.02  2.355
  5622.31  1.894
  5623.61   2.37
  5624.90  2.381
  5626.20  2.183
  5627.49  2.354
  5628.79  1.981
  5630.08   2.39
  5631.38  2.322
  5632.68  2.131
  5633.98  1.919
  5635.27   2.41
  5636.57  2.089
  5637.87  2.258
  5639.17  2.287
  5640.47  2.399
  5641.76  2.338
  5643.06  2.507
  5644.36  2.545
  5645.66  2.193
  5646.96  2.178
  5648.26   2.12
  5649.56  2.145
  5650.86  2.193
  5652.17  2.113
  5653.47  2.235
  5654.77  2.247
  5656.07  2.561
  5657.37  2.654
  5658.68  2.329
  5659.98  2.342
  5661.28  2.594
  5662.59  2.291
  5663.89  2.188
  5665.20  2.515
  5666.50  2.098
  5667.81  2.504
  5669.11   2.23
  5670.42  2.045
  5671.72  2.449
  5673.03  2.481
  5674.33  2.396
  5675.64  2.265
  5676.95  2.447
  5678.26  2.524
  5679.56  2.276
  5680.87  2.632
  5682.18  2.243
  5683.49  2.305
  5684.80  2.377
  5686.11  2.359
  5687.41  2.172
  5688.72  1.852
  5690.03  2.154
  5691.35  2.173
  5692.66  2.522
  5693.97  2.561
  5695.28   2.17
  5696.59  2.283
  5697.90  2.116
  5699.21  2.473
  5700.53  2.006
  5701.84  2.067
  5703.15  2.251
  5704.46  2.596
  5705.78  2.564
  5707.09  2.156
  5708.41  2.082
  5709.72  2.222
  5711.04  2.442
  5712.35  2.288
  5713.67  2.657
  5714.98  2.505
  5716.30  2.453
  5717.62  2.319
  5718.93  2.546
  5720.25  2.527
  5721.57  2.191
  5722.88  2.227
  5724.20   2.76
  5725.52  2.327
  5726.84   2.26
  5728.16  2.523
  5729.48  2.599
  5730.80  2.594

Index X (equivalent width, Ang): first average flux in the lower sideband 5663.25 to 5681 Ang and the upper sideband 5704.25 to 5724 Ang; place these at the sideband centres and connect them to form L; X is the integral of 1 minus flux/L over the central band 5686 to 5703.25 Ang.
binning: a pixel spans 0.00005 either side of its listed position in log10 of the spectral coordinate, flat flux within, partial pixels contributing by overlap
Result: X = 1.10 Ang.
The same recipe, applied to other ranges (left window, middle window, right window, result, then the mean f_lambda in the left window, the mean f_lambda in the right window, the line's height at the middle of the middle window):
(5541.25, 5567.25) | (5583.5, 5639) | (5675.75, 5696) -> 0.8 Ang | 2.26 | 2.32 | 2.28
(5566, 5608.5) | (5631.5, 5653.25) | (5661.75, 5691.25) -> 0.5 Ang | 2.27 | 2.31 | 2.29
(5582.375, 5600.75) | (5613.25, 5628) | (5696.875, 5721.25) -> -0.2 Ang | 2.23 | 2.34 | 2.26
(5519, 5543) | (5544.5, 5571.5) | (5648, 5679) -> -0.3 Ang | 2.22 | 2.33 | 2.24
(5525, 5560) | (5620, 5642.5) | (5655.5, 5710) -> 0.5 Ang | 2.25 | 2.32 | 2.29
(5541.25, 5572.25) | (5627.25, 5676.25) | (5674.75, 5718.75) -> 0.2 Ang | 2.28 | 2.32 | 2.31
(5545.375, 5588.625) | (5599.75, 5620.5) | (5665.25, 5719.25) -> -0.1 Ang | 2.25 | 2.32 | 2.27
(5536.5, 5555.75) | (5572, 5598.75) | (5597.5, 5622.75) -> 0.3 Ang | 2.32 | 2.28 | 2.3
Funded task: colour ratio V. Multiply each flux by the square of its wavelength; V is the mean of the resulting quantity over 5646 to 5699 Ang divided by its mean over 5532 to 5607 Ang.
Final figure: 1.06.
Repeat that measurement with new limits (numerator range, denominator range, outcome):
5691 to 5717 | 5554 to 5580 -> 1.09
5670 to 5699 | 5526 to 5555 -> 1.07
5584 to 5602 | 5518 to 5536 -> 1.02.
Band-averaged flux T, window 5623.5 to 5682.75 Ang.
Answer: 2.31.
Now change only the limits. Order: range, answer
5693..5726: 2.35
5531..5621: 2.26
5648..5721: 2.33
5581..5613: 2.27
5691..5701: 2.3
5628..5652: 2.24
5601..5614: 2.31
